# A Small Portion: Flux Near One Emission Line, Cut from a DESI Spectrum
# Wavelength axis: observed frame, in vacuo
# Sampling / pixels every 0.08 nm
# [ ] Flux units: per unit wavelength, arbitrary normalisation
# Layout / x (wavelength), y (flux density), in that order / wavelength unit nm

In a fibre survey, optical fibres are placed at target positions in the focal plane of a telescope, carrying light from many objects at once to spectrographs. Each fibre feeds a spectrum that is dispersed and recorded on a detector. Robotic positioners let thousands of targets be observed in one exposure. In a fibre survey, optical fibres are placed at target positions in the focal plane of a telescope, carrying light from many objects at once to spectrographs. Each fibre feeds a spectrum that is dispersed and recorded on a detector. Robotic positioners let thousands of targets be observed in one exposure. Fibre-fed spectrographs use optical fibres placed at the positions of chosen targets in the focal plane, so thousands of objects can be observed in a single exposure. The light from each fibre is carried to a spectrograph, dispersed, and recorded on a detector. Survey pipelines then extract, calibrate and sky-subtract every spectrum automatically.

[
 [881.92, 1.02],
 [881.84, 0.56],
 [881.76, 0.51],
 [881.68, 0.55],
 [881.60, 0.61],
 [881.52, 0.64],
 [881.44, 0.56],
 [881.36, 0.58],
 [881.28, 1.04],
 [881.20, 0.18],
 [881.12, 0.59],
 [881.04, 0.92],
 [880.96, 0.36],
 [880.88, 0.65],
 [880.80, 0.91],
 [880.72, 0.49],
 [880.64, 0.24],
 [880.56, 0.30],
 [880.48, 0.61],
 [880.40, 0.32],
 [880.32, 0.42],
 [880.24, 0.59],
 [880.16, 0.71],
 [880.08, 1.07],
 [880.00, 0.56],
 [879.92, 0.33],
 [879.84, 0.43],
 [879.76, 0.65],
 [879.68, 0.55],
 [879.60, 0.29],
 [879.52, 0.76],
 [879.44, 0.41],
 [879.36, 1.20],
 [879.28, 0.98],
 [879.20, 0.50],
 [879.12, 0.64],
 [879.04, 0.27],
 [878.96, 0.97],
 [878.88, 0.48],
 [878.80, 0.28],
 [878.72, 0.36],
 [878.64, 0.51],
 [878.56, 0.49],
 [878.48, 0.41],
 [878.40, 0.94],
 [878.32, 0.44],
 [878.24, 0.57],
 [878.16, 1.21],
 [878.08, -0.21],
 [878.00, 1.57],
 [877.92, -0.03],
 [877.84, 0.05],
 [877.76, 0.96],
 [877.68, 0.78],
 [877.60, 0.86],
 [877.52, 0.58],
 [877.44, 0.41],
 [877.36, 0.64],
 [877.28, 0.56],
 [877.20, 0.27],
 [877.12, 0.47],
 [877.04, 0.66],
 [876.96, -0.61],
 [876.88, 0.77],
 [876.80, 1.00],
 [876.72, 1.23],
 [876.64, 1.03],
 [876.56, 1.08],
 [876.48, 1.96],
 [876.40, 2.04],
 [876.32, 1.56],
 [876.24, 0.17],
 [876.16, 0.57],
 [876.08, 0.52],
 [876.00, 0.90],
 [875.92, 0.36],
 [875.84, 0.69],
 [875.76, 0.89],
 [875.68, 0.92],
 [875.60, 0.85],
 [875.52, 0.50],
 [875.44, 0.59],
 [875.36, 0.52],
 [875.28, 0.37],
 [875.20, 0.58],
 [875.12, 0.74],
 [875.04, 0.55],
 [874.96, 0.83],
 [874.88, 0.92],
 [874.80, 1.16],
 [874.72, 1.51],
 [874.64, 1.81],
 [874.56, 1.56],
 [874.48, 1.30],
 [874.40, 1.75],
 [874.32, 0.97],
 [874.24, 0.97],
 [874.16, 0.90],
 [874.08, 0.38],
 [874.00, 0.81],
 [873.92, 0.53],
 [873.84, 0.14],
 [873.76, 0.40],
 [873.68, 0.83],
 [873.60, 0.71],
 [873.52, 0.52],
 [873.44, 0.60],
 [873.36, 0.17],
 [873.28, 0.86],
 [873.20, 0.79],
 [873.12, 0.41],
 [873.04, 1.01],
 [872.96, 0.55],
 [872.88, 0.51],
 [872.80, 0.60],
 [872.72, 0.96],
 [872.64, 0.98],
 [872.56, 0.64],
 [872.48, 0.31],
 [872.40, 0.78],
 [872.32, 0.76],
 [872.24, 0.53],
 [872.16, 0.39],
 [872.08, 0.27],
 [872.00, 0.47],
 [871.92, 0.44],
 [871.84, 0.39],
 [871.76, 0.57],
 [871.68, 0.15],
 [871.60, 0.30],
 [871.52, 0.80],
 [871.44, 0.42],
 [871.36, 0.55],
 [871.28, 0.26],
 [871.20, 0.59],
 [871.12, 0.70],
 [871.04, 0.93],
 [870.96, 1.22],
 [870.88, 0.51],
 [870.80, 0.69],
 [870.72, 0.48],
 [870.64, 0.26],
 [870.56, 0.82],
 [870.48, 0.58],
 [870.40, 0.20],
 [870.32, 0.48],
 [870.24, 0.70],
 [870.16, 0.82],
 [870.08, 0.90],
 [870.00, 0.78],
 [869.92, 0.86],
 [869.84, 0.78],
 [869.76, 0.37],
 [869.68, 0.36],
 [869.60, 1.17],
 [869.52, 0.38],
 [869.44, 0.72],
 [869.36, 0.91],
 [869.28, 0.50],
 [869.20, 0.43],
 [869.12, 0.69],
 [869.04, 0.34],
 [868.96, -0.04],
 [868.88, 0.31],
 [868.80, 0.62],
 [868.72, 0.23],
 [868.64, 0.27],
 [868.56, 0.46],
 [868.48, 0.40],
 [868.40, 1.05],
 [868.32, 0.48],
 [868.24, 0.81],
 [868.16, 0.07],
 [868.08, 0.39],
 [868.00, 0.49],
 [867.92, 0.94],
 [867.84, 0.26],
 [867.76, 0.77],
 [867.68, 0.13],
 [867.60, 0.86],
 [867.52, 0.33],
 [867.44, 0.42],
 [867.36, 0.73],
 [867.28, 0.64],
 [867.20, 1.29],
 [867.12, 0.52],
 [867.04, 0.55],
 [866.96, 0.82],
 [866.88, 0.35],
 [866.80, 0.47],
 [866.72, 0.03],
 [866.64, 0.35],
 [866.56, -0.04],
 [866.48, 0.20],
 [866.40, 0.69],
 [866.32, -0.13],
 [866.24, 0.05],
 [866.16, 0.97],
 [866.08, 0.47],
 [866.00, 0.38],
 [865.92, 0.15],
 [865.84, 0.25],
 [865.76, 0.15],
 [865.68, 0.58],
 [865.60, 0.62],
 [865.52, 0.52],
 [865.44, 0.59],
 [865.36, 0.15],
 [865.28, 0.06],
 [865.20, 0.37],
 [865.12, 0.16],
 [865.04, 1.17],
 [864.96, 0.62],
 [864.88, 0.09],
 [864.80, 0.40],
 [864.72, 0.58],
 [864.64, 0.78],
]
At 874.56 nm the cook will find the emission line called [S II]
